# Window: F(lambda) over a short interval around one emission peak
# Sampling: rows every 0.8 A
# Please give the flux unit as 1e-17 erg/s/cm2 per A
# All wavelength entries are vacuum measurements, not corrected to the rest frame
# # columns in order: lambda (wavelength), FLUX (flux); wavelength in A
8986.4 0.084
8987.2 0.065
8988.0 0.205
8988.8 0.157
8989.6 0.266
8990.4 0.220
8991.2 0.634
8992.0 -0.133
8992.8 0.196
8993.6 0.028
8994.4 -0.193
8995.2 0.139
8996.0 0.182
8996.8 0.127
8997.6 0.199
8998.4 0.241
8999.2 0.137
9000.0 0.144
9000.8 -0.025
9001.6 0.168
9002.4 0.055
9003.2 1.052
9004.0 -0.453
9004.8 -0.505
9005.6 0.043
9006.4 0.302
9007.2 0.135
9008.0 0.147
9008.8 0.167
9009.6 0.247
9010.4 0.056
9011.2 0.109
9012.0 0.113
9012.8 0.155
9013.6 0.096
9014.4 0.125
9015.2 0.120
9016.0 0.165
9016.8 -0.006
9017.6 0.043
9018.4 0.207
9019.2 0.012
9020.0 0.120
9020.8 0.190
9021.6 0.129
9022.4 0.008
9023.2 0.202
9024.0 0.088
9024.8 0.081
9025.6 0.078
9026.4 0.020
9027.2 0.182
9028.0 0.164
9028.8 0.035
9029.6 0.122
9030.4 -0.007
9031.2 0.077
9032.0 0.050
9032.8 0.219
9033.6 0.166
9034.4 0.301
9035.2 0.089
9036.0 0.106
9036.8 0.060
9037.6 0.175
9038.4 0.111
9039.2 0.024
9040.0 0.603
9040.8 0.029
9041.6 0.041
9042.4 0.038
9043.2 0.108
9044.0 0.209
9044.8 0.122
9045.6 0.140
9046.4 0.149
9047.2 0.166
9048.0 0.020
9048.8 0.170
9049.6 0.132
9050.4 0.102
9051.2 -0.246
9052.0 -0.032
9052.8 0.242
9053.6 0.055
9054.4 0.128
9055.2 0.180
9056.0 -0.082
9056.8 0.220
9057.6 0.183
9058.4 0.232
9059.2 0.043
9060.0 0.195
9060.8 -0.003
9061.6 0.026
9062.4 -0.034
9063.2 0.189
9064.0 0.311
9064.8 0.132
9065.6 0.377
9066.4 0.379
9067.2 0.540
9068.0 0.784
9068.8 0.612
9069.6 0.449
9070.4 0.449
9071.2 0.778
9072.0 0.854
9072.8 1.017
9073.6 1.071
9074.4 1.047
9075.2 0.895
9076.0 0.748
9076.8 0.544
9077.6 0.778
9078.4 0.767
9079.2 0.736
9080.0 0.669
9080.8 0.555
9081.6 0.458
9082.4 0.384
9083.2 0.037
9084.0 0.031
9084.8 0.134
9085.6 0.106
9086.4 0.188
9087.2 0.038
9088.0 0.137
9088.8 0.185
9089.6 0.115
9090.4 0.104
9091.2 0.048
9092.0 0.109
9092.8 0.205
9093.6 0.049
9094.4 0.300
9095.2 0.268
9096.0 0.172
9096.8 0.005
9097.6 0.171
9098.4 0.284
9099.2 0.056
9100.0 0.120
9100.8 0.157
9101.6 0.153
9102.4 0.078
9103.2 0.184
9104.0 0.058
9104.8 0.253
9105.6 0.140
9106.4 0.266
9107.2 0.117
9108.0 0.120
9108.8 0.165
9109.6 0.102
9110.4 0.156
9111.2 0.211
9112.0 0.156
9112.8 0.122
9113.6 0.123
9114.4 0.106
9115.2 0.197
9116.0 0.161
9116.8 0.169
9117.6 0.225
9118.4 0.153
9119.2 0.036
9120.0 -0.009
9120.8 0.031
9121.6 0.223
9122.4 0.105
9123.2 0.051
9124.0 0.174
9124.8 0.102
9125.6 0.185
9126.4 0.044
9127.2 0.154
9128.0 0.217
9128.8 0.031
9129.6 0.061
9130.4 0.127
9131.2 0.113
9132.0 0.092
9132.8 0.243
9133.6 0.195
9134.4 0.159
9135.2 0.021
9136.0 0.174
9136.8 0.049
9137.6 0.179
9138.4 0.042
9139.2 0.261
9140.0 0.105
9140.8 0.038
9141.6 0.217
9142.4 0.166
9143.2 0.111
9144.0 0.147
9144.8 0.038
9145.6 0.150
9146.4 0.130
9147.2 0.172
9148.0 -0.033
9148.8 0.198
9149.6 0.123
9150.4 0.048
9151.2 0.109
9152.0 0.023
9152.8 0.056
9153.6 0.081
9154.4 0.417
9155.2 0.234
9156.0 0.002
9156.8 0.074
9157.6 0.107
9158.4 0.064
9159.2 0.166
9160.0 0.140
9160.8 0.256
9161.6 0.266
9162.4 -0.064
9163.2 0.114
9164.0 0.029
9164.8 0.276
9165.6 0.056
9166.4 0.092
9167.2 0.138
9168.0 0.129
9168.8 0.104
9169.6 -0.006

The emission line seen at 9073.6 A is [O II] 3727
